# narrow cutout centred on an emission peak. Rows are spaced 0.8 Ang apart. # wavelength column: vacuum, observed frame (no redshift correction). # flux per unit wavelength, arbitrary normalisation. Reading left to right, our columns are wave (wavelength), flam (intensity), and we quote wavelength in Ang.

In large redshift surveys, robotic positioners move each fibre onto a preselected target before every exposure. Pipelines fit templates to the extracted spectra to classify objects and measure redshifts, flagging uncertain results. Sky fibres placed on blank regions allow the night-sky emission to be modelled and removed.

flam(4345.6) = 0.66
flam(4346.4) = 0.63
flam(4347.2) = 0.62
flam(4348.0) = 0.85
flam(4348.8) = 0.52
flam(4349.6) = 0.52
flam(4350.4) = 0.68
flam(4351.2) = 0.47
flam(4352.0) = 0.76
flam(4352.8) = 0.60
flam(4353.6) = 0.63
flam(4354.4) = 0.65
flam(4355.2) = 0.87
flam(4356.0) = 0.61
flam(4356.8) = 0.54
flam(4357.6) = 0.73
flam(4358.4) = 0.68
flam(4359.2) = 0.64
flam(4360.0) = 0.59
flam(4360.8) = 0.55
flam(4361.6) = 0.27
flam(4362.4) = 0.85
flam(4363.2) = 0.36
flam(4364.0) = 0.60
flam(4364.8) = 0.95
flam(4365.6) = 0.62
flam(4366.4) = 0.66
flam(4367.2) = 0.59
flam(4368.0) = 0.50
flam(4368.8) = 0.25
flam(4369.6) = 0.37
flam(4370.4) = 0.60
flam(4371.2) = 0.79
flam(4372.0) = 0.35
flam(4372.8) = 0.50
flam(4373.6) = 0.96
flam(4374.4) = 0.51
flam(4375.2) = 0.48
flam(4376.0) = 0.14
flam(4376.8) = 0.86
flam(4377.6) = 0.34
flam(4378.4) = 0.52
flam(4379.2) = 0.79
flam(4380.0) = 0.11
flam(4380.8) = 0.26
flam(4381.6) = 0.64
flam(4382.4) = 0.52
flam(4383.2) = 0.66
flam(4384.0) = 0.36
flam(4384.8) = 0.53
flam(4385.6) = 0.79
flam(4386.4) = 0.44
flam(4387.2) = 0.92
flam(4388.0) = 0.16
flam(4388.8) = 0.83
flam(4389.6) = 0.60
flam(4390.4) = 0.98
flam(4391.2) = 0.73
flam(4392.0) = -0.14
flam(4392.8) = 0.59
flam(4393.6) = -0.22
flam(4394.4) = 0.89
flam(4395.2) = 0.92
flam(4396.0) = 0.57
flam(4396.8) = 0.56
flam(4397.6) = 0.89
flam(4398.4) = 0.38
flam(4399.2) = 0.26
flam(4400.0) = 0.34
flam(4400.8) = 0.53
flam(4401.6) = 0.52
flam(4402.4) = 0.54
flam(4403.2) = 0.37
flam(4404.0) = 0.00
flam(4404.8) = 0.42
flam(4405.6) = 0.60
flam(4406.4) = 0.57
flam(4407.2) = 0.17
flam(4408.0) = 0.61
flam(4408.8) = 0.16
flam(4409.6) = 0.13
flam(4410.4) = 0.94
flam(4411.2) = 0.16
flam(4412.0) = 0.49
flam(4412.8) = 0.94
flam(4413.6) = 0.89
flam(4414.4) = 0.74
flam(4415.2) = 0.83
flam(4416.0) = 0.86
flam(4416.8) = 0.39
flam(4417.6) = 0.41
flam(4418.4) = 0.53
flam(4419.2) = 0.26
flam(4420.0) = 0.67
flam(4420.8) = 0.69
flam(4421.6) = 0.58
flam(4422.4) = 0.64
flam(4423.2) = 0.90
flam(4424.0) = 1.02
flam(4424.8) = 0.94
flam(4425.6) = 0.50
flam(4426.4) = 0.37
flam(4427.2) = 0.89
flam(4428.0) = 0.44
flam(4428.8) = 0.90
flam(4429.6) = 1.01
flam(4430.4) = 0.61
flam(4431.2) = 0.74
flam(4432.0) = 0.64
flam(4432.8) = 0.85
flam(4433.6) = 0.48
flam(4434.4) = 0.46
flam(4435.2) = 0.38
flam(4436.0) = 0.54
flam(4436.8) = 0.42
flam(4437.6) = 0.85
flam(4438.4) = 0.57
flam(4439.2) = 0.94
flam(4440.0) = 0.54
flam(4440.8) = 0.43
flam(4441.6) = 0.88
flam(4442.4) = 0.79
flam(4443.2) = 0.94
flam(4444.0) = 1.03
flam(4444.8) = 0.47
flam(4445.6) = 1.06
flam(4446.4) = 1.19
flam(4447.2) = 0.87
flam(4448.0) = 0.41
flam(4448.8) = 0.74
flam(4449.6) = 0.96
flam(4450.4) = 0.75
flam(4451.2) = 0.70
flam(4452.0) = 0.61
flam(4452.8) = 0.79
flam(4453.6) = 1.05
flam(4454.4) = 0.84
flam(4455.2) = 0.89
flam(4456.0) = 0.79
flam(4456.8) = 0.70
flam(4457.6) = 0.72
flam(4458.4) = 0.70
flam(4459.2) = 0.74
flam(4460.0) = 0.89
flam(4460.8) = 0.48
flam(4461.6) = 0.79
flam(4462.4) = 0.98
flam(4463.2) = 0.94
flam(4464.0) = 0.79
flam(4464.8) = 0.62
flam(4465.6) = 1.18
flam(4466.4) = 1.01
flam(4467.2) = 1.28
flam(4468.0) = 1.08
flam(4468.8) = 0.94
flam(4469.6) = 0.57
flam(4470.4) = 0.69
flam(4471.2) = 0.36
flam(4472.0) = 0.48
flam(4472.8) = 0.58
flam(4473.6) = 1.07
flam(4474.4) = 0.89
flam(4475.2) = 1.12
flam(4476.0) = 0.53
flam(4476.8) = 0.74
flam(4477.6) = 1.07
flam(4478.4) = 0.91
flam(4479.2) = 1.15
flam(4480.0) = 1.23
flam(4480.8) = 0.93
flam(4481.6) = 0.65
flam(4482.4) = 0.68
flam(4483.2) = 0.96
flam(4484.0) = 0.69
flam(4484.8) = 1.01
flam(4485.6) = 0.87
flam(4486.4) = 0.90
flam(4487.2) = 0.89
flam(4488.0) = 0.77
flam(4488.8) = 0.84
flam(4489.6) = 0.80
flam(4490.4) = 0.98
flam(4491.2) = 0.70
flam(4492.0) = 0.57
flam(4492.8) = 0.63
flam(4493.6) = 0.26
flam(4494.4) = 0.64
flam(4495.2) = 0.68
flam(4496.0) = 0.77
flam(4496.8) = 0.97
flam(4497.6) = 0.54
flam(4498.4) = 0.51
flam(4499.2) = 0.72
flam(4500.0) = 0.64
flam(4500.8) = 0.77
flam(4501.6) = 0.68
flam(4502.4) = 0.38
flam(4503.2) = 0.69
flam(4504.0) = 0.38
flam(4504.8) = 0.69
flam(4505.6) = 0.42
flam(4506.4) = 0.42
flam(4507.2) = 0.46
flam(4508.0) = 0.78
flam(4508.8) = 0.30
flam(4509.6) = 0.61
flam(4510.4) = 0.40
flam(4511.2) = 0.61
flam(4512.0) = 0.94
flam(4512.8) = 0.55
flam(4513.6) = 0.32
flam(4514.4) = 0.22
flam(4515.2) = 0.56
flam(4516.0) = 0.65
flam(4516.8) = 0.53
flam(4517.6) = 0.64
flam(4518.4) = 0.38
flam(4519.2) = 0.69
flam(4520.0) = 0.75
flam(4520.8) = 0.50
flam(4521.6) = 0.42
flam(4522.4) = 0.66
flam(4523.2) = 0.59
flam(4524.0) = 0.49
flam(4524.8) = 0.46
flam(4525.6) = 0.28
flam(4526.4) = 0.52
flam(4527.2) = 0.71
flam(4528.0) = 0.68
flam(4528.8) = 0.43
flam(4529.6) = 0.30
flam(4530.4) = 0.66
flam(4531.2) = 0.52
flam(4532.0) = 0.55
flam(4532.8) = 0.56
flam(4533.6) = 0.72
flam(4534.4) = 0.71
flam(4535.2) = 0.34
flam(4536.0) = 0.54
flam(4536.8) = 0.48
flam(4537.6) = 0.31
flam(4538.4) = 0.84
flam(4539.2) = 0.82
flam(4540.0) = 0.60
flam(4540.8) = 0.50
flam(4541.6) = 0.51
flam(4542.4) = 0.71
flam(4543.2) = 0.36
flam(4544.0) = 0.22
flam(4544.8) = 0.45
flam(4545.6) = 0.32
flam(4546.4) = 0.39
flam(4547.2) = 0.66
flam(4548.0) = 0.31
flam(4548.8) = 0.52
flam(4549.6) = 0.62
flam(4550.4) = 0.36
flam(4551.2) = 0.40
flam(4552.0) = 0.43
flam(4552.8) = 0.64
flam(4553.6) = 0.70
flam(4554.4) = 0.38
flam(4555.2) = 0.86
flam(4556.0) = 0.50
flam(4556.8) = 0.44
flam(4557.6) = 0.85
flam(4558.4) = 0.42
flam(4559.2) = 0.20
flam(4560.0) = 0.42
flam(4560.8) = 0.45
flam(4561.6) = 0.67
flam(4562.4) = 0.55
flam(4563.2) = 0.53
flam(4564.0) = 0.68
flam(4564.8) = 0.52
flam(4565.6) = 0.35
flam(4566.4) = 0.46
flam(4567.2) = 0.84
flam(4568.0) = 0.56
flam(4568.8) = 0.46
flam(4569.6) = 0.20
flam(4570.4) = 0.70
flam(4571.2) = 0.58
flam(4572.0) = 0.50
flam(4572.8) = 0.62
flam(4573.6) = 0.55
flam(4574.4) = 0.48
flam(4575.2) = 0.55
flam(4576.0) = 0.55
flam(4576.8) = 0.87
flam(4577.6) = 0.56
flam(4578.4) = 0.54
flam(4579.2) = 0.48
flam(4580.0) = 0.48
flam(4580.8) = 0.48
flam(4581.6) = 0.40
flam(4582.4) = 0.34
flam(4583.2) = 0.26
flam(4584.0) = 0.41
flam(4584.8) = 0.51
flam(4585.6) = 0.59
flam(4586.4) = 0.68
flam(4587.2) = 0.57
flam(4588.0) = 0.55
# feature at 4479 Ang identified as C III]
